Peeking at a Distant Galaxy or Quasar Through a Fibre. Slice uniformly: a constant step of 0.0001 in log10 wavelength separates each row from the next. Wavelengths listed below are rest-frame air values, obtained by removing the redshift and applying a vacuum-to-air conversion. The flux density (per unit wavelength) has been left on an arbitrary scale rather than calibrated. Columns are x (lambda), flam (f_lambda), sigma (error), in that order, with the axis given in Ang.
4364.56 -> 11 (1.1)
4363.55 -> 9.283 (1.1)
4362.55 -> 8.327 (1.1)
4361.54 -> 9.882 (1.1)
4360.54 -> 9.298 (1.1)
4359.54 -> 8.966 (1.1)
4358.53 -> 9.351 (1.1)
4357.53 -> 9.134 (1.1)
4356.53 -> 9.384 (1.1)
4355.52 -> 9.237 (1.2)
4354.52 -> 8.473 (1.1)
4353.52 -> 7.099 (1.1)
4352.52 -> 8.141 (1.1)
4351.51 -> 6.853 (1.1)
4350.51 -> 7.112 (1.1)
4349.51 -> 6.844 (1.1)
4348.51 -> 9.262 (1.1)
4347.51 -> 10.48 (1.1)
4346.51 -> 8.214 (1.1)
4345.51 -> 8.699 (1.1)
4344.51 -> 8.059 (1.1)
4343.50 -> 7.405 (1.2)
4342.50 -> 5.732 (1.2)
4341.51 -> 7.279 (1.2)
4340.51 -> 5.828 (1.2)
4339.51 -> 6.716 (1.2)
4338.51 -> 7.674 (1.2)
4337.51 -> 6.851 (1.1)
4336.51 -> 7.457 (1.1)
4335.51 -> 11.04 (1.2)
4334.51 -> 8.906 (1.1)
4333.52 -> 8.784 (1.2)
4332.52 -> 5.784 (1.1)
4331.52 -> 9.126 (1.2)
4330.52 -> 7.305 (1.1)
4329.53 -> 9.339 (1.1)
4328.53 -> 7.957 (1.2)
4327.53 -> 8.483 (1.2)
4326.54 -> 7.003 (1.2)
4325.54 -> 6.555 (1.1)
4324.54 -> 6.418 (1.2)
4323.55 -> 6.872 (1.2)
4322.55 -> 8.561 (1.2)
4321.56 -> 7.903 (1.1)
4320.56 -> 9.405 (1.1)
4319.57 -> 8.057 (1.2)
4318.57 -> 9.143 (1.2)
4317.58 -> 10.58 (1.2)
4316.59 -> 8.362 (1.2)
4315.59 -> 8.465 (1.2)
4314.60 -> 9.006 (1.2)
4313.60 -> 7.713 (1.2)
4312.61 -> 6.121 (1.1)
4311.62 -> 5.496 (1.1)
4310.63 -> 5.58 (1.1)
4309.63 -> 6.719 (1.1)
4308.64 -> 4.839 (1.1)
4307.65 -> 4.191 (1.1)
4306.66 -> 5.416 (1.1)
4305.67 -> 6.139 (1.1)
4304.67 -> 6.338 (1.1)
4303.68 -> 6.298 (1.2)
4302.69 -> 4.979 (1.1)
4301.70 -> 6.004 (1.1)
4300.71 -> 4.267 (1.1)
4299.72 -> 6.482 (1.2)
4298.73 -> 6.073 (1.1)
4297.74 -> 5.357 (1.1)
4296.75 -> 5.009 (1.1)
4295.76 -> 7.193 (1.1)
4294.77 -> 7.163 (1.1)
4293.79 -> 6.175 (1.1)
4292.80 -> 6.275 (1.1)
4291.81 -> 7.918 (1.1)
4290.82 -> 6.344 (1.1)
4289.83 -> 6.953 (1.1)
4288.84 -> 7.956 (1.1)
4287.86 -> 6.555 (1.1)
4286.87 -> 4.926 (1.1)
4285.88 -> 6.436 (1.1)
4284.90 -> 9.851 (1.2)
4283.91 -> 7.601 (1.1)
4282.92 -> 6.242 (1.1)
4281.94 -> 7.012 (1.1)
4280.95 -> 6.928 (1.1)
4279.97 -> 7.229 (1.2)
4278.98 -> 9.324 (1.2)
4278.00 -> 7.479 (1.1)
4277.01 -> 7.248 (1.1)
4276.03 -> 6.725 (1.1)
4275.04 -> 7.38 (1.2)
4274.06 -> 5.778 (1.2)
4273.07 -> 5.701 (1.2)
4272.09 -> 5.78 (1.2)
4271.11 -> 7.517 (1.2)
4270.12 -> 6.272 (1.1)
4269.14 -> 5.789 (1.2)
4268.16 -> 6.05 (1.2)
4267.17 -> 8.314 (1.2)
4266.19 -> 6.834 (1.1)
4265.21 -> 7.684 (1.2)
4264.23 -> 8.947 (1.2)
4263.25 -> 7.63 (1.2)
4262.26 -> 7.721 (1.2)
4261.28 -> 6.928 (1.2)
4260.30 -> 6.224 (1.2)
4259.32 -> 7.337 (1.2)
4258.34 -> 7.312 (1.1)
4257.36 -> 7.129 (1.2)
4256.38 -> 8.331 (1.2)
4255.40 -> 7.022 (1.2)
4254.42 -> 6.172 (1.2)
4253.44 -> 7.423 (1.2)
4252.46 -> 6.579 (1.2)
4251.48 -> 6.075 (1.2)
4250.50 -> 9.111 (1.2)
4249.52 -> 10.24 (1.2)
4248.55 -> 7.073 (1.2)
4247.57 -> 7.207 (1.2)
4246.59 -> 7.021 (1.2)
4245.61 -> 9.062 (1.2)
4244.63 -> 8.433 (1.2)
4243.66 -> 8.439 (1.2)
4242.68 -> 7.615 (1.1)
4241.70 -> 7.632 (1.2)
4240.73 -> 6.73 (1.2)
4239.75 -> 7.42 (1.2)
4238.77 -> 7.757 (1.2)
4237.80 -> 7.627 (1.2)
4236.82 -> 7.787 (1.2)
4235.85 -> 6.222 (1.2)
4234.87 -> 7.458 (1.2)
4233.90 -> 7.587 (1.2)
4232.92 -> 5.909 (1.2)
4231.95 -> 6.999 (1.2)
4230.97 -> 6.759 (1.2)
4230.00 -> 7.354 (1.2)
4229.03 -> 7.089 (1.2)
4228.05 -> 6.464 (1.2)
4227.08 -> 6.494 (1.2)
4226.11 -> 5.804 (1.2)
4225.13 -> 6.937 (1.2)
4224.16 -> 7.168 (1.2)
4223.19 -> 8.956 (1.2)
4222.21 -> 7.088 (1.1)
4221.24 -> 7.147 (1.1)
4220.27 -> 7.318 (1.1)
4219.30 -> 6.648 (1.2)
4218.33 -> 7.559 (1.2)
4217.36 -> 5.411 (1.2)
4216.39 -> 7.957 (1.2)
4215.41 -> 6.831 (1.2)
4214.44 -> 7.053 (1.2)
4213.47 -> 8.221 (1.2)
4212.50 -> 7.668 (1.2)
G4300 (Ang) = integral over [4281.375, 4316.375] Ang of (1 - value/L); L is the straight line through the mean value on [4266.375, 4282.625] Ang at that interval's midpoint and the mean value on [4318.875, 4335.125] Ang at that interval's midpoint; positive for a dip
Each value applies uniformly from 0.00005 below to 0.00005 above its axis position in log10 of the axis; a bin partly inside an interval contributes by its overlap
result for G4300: 4.4 Ang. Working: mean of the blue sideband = 6.9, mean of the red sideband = 7.94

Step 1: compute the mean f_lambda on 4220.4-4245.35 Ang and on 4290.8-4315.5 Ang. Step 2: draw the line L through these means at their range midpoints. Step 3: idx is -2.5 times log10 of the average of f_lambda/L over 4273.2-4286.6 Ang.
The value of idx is -0.11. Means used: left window 7.25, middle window 7.24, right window 6.16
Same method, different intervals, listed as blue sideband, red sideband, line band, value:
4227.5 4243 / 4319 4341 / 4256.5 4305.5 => 0.102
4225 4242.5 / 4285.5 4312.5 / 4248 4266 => -0.126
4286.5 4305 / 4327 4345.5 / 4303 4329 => -0.026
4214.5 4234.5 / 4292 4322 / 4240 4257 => -0.112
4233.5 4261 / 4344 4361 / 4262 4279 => 0.098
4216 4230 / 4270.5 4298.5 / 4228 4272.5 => -0.057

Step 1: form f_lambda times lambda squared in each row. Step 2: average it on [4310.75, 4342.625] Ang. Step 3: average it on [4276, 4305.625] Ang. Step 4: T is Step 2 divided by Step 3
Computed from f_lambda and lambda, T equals 1.2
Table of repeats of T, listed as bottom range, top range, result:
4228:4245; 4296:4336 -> 1.02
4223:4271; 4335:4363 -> 1.17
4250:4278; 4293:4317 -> 0.90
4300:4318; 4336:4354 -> 1.19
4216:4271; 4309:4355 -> 1.12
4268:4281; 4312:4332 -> 1.21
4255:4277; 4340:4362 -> 1.22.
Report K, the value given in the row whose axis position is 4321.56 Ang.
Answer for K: 7.903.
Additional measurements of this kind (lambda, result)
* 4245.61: 9.062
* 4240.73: 6.73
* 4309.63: 6.719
